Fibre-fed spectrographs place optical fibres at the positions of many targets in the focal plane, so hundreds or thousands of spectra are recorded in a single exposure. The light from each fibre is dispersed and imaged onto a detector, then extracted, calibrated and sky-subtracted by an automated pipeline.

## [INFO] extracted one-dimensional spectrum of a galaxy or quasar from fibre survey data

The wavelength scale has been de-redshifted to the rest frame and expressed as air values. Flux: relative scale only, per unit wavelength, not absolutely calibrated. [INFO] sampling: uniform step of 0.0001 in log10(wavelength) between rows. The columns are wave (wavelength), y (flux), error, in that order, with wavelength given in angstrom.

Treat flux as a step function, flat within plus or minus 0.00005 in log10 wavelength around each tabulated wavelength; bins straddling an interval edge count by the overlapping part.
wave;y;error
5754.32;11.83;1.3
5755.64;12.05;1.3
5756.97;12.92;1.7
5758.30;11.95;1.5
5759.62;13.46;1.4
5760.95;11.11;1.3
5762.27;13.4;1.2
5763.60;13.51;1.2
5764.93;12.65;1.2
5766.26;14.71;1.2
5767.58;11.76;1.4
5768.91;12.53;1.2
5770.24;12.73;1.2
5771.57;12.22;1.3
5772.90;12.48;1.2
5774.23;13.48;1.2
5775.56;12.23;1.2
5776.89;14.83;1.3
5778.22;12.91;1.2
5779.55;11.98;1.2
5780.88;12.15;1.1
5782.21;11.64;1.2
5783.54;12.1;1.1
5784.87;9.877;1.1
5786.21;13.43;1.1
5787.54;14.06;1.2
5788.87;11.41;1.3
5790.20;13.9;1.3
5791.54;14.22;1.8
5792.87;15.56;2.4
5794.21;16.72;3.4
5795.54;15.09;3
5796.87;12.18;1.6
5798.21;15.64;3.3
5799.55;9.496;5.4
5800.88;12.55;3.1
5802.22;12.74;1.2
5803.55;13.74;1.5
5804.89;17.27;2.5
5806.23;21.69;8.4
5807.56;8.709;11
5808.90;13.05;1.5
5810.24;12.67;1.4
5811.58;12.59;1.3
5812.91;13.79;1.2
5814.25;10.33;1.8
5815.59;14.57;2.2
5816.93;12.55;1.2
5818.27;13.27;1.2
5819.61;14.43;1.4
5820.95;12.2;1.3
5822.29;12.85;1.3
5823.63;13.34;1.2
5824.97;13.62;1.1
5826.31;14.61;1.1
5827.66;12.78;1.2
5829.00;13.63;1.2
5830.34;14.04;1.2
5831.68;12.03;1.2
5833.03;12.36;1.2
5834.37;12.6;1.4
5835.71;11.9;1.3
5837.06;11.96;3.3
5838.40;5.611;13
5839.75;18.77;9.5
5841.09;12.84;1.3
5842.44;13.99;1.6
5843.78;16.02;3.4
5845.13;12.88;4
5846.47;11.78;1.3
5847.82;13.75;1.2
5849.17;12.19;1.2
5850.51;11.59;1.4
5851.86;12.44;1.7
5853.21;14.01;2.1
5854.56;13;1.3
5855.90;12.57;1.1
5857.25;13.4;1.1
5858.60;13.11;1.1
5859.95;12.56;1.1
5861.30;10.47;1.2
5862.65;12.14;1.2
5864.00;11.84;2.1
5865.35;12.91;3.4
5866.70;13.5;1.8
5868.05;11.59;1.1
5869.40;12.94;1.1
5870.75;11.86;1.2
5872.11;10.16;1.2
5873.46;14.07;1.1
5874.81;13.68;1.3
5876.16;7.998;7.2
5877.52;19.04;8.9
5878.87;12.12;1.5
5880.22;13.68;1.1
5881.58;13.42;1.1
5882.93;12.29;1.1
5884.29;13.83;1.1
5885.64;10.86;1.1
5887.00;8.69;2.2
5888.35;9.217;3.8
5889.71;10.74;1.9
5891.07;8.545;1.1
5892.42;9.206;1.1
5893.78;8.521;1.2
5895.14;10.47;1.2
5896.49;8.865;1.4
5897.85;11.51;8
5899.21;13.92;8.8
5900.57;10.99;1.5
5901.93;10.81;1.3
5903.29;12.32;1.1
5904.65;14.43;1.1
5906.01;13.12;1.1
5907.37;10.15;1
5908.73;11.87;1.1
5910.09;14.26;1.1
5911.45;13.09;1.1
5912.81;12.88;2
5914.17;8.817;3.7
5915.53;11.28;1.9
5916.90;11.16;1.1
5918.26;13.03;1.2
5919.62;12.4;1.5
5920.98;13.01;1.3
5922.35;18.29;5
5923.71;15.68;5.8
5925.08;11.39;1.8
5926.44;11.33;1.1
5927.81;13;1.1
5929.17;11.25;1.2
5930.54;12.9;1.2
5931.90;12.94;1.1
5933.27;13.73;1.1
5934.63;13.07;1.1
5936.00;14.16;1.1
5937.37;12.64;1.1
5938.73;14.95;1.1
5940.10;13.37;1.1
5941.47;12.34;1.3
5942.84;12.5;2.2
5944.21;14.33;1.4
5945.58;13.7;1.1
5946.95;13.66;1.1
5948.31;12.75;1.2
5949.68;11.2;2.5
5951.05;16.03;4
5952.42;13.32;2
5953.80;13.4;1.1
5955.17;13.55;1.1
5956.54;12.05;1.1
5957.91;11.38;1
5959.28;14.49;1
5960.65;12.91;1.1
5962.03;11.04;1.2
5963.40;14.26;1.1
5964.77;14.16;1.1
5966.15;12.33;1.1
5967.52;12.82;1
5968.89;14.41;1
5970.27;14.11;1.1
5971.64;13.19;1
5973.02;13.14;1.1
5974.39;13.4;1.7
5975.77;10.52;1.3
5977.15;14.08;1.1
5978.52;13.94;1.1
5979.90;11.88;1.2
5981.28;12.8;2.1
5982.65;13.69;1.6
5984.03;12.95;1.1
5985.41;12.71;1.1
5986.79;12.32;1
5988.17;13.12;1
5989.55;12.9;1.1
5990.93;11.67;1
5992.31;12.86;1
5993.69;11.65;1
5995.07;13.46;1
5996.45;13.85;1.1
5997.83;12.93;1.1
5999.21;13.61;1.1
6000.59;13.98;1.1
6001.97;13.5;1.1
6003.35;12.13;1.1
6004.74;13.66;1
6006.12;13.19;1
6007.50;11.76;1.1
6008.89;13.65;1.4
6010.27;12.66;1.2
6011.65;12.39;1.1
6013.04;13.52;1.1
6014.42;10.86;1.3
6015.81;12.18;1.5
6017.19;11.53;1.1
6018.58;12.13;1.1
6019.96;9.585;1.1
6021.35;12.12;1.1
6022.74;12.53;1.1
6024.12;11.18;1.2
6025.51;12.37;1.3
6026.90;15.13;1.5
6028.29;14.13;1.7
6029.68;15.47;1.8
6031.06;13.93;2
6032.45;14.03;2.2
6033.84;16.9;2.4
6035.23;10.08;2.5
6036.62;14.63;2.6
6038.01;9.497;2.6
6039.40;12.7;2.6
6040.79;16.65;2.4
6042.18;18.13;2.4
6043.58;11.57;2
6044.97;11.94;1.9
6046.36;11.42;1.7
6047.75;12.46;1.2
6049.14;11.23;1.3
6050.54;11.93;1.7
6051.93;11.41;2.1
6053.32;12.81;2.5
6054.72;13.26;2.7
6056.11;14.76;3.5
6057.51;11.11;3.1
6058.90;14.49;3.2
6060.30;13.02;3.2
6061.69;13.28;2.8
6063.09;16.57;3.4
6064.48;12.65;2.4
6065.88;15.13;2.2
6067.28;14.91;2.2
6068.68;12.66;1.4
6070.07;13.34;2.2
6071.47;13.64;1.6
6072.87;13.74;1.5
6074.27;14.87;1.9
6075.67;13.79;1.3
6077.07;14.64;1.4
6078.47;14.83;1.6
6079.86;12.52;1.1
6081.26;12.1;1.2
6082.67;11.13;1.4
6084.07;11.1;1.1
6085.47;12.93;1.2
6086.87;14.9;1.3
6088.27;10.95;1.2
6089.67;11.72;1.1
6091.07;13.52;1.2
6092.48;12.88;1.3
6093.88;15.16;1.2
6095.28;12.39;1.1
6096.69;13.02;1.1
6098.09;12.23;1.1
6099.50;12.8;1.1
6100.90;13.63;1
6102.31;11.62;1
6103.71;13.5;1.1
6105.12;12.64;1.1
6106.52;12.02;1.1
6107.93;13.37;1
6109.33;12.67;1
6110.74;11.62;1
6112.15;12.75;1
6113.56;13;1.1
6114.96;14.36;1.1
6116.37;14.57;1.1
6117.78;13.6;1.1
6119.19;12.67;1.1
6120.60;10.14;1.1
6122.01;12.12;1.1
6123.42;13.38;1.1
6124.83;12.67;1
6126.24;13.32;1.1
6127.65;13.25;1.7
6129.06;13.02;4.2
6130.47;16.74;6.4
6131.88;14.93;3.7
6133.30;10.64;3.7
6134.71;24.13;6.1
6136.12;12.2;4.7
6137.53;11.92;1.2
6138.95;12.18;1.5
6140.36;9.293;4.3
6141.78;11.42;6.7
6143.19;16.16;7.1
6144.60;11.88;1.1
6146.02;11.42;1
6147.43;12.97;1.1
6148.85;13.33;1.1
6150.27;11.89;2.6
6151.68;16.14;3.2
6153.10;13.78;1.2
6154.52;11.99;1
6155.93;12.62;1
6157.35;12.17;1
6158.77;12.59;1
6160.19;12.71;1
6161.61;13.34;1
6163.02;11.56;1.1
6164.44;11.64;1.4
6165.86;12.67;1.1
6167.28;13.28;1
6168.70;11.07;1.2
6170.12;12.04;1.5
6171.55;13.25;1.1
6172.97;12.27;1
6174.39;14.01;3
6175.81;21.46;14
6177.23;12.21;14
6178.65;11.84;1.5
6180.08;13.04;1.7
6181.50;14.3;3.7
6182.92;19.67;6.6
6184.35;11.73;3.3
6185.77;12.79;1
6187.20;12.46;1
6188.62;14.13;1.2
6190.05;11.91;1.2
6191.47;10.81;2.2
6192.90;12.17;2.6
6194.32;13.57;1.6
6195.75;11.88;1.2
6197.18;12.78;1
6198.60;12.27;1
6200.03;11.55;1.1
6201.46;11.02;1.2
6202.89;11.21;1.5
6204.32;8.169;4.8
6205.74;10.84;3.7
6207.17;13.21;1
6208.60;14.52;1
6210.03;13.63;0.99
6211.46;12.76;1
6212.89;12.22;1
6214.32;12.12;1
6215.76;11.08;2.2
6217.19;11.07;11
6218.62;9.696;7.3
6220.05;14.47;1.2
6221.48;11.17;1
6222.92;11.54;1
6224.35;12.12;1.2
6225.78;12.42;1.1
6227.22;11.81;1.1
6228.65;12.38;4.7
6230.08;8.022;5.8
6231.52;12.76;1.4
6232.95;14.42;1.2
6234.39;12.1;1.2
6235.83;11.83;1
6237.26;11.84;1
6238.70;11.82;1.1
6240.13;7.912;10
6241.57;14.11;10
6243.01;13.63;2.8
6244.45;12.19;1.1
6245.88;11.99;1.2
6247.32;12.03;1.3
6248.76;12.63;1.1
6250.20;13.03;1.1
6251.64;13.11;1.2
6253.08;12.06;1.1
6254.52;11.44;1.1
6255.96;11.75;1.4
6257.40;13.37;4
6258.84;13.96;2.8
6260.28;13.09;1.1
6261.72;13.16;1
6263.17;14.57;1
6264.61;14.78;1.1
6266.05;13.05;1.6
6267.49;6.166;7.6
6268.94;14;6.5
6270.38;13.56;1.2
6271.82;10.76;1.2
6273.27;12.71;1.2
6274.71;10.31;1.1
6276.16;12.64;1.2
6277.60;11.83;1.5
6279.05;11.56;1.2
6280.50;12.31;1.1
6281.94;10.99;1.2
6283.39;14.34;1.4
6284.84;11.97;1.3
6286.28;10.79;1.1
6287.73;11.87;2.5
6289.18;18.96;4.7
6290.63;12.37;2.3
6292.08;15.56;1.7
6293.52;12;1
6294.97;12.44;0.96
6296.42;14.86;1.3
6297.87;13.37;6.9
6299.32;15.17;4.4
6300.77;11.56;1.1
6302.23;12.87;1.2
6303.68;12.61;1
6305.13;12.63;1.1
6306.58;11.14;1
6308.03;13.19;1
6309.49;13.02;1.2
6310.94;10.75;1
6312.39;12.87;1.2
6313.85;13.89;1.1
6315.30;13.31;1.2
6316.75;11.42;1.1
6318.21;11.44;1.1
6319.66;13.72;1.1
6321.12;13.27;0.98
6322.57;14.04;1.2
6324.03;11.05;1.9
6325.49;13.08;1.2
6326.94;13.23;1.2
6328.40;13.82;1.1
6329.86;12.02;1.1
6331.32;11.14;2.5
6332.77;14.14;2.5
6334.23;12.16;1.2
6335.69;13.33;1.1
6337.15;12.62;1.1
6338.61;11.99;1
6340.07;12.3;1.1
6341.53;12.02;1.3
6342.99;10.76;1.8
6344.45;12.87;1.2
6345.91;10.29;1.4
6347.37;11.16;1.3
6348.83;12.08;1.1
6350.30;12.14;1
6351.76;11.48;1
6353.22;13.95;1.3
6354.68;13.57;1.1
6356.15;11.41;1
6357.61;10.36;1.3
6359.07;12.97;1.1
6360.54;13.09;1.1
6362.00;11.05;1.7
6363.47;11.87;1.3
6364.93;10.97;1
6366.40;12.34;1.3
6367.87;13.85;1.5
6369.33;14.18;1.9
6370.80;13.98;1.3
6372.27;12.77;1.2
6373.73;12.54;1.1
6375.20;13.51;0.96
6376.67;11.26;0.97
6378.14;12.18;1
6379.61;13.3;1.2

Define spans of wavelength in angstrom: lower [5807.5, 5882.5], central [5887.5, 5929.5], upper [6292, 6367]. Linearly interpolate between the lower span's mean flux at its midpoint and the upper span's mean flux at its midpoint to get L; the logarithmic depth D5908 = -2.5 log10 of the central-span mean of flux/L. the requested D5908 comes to 0.09 mag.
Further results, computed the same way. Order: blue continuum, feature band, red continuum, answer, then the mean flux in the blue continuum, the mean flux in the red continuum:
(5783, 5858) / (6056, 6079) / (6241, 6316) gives -0.079 mag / 13.2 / 12.7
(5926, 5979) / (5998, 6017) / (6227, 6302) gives 0.018 mag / 13.1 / 12.5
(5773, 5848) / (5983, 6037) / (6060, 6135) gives 0.033 mag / 13.2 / 13.3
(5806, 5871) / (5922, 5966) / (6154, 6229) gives -0.040 mag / 12.9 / 12.6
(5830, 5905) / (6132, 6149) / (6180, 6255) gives -0.081 mag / 12.2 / 12.2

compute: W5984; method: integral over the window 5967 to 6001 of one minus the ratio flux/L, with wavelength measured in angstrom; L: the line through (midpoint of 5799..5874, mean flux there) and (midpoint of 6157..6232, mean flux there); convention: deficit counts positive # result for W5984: -0.8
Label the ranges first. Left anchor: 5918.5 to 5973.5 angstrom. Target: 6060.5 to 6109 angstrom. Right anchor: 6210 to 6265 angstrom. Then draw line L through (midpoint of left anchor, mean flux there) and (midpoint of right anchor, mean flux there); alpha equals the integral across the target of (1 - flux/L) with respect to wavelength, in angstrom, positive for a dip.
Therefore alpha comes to -1.6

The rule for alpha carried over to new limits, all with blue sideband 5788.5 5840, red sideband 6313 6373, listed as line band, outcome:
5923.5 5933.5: 0.4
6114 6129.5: -0.2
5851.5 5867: 0.7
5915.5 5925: -0.3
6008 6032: 0.6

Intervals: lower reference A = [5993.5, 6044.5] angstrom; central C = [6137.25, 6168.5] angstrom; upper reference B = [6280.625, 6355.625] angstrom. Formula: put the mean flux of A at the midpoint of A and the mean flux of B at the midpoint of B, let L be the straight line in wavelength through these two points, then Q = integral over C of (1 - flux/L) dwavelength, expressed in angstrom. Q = 0.79 angstrom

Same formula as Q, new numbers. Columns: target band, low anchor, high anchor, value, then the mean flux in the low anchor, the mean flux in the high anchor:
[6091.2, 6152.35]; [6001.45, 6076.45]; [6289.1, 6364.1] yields -0.9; 13.1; 12.6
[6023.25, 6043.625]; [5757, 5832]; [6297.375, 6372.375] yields -1.5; 13.2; 12.5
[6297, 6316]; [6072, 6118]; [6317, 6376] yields -0.4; 13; 12.5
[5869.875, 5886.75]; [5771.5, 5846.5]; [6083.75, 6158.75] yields 0.7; 13.2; 13.1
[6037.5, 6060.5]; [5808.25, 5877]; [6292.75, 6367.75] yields -0.5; 12.7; 12.5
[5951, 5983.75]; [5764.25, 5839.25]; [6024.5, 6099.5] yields 0.1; 13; 13.3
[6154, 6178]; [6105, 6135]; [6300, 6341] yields 0.4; 13.4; 12.6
